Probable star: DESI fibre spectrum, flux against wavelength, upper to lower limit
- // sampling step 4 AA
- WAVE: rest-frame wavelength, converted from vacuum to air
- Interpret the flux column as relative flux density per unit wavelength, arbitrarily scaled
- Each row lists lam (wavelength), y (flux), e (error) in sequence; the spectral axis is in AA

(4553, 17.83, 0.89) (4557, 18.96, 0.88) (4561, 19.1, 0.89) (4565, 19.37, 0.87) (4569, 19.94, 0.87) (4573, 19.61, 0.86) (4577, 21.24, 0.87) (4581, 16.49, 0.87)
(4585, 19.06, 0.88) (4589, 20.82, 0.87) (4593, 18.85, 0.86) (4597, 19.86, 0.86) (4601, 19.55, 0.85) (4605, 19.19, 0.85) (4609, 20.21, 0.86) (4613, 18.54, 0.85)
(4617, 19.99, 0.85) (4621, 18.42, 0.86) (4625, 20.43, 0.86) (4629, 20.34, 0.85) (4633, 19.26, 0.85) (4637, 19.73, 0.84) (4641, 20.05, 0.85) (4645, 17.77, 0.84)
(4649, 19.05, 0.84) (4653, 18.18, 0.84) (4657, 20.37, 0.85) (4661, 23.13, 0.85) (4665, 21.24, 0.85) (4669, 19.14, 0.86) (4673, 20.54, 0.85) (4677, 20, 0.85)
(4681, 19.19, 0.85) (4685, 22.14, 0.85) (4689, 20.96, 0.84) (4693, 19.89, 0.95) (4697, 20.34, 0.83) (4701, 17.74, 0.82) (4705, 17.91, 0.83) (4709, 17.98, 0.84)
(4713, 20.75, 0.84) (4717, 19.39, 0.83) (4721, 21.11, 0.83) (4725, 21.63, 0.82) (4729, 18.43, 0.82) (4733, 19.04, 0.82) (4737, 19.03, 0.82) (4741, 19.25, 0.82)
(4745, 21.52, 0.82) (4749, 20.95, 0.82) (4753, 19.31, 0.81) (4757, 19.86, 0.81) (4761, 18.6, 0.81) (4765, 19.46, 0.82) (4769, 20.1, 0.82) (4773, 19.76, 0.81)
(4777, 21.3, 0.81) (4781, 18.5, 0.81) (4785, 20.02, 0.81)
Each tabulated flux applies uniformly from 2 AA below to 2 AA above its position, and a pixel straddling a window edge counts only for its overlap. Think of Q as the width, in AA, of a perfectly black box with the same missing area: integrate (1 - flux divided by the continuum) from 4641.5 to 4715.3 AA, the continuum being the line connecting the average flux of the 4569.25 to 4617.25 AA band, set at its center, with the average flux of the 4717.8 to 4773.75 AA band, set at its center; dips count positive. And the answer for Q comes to -0.47 AA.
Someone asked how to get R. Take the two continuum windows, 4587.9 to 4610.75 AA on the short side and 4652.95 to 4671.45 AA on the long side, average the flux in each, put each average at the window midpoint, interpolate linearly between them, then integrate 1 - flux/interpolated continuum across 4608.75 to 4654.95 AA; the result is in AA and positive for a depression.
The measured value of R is 2.03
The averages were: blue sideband 19.7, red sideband 20.7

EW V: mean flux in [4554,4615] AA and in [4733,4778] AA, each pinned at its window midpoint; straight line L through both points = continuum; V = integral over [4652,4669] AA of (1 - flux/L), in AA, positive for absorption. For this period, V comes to -0.97 AA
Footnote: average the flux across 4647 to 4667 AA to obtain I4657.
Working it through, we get 20.4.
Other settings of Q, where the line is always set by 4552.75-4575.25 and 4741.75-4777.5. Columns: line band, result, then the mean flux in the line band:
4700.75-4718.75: 0.9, 18.8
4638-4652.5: 0.5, 18.9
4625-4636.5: -0.2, 19.9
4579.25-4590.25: 0.4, 18.7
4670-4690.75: -0.8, 20.5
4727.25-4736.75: 0.5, 18.8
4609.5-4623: 0.2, 19.1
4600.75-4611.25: -0.1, 19.6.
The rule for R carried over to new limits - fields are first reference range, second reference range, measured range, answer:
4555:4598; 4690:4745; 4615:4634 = -0.27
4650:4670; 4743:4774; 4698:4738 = 1.60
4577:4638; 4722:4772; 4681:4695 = -0.78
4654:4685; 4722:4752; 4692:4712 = 1.45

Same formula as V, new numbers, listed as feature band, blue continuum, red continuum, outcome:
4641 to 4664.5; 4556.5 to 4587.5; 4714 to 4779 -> -0.3 AA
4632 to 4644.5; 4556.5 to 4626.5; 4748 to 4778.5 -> 0.0 AA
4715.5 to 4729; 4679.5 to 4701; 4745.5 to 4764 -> -0.3 AA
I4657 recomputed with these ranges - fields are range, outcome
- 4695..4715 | 18.9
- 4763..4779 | 20.2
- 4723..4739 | 19.5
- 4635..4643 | 19.9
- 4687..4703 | 19.7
